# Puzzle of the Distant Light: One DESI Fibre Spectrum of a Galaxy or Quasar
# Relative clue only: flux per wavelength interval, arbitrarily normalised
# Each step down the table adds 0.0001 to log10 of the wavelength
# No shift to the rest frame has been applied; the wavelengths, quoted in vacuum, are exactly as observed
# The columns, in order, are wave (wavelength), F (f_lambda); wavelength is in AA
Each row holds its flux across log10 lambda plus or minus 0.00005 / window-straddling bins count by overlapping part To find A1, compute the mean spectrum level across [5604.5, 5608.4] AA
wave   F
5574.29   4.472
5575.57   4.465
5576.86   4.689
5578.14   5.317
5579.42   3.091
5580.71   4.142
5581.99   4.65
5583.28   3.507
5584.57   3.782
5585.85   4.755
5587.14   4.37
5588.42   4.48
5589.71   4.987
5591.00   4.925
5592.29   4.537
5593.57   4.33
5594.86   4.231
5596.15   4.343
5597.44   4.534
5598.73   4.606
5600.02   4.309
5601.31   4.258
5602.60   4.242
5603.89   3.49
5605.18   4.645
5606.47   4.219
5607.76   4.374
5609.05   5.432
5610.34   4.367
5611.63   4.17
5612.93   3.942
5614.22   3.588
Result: 4.41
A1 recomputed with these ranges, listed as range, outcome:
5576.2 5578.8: 4.99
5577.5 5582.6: 4.3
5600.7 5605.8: 4.16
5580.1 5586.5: 4.17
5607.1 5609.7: 4.91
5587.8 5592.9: 4.73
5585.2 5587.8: 4.57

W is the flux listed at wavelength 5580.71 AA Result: 4.142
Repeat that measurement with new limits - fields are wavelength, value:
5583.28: 3.507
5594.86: 4.231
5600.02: 4.309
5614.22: 3.588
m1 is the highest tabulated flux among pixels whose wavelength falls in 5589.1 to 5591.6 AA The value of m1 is 4.987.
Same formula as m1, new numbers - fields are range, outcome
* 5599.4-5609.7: 5.432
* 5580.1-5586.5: 4.755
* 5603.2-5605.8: 4.645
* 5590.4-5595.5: 4.925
